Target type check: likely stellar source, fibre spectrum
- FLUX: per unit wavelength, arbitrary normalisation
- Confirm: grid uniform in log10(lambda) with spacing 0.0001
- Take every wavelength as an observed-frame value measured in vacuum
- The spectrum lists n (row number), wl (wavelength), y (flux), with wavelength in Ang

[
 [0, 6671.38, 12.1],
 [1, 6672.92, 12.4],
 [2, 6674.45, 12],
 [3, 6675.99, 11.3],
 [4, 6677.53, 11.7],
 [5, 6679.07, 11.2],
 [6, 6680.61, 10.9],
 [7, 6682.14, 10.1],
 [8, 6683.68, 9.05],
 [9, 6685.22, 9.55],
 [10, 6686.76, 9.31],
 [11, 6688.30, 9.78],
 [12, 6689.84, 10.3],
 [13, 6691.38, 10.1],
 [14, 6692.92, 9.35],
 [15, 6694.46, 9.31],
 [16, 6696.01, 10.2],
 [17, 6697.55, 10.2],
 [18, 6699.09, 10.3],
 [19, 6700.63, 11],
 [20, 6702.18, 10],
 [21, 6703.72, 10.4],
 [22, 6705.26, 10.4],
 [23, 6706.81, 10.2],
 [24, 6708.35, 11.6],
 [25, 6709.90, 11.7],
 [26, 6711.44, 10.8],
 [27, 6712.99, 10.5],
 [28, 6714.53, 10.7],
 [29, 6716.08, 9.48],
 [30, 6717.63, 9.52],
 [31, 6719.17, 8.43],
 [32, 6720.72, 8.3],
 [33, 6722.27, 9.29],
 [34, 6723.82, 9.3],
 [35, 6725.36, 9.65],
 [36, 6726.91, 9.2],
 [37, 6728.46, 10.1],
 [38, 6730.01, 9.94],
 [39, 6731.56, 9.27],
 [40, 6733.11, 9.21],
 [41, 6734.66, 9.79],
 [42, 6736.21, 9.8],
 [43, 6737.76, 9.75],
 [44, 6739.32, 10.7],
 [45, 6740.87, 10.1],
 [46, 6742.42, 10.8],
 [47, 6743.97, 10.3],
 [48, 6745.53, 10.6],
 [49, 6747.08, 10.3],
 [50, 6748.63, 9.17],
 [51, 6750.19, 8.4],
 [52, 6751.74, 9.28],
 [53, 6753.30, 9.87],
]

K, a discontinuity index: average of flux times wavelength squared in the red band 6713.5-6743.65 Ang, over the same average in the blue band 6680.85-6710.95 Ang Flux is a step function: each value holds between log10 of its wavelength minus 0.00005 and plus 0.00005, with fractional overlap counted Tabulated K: 0.96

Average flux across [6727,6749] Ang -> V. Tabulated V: 9.98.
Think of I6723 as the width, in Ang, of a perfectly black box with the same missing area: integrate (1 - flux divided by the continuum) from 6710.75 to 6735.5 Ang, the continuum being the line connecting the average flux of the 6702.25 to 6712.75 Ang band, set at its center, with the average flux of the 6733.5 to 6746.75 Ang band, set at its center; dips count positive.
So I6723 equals 2.2 Ang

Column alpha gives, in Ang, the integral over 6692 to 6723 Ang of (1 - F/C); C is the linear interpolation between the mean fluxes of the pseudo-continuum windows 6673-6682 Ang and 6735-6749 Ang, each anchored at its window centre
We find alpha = 2.2 Ang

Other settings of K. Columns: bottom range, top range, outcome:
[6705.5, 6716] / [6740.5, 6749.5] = 0.95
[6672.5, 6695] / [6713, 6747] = 0.95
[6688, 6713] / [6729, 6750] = 0.97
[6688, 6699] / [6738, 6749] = 1.05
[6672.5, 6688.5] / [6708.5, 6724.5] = 0.94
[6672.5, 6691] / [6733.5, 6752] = 0.95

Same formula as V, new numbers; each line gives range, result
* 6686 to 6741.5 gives 9.94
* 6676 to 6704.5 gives 10.2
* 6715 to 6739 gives 9.44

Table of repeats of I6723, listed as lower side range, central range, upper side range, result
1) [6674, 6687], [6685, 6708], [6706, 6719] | 1.0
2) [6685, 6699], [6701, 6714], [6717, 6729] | -1.6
